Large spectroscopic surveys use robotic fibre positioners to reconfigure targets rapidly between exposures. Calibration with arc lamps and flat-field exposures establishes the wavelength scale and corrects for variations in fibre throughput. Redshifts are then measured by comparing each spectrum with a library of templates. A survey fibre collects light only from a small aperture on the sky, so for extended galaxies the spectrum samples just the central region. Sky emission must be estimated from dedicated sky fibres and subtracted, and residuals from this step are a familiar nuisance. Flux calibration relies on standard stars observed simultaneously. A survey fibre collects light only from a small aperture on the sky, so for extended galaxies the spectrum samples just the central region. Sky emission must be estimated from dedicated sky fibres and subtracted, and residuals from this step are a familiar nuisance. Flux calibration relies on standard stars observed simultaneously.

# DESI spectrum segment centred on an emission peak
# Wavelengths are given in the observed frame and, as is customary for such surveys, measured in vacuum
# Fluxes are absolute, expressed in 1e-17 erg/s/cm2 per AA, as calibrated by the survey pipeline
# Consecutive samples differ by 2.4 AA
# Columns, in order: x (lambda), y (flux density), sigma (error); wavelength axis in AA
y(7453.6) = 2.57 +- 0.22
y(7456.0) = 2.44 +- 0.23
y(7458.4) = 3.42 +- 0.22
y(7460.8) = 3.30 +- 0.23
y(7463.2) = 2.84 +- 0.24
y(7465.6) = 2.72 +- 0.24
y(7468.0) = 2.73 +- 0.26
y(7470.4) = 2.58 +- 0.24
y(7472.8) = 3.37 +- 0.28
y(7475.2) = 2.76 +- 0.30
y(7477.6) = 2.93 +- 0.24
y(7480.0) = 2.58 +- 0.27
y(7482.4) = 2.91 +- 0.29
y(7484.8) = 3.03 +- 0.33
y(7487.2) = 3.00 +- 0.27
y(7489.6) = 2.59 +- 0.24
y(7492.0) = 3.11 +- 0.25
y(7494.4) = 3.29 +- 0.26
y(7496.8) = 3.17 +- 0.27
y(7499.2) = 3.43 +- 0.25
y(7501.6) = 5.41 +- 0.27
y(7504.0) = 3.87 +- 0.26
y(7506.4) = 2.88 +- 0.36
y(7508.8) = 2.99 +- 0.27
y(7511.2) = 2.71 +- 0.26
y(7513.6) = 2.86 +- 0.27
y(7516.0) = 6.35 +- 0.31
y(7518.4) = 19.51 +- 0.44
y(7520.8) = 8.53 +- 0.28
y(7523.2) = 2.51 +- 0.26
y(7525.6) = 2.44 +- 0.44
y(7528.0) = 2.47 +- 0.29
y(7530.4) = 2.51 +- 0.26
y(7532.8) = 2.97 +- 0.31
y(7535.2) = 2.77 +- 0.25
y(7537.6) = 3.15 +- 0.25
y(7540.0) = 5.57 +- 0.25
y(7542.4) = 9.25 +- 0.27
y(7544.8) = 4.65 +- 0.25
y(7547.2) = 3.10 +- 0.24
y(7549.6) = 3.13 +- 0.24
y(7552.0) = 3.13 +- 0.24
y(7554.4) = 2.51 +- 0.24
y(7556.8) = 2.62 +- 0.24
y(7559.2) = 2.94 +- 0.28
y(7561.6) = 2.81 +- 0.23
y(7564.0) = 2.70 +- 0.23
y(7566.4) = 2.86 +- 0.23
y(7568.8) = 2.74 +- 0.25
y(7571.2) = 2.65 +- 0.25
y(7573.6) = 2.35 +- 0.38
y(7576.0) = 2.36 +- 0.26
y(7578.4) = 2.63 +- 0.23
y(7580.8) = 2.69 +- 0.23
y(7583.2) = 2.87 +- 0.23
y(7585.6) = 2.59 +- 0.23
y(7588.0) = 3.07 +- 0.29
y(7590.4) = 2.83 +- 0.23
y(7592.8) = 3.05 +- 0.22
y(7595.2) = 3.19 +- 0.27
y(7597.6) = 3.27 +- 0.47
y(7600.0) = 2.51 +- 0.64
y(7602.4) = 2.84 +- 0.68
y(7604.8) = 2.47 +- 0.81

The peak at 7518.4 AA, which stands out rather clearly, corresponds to H-alpha 6563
